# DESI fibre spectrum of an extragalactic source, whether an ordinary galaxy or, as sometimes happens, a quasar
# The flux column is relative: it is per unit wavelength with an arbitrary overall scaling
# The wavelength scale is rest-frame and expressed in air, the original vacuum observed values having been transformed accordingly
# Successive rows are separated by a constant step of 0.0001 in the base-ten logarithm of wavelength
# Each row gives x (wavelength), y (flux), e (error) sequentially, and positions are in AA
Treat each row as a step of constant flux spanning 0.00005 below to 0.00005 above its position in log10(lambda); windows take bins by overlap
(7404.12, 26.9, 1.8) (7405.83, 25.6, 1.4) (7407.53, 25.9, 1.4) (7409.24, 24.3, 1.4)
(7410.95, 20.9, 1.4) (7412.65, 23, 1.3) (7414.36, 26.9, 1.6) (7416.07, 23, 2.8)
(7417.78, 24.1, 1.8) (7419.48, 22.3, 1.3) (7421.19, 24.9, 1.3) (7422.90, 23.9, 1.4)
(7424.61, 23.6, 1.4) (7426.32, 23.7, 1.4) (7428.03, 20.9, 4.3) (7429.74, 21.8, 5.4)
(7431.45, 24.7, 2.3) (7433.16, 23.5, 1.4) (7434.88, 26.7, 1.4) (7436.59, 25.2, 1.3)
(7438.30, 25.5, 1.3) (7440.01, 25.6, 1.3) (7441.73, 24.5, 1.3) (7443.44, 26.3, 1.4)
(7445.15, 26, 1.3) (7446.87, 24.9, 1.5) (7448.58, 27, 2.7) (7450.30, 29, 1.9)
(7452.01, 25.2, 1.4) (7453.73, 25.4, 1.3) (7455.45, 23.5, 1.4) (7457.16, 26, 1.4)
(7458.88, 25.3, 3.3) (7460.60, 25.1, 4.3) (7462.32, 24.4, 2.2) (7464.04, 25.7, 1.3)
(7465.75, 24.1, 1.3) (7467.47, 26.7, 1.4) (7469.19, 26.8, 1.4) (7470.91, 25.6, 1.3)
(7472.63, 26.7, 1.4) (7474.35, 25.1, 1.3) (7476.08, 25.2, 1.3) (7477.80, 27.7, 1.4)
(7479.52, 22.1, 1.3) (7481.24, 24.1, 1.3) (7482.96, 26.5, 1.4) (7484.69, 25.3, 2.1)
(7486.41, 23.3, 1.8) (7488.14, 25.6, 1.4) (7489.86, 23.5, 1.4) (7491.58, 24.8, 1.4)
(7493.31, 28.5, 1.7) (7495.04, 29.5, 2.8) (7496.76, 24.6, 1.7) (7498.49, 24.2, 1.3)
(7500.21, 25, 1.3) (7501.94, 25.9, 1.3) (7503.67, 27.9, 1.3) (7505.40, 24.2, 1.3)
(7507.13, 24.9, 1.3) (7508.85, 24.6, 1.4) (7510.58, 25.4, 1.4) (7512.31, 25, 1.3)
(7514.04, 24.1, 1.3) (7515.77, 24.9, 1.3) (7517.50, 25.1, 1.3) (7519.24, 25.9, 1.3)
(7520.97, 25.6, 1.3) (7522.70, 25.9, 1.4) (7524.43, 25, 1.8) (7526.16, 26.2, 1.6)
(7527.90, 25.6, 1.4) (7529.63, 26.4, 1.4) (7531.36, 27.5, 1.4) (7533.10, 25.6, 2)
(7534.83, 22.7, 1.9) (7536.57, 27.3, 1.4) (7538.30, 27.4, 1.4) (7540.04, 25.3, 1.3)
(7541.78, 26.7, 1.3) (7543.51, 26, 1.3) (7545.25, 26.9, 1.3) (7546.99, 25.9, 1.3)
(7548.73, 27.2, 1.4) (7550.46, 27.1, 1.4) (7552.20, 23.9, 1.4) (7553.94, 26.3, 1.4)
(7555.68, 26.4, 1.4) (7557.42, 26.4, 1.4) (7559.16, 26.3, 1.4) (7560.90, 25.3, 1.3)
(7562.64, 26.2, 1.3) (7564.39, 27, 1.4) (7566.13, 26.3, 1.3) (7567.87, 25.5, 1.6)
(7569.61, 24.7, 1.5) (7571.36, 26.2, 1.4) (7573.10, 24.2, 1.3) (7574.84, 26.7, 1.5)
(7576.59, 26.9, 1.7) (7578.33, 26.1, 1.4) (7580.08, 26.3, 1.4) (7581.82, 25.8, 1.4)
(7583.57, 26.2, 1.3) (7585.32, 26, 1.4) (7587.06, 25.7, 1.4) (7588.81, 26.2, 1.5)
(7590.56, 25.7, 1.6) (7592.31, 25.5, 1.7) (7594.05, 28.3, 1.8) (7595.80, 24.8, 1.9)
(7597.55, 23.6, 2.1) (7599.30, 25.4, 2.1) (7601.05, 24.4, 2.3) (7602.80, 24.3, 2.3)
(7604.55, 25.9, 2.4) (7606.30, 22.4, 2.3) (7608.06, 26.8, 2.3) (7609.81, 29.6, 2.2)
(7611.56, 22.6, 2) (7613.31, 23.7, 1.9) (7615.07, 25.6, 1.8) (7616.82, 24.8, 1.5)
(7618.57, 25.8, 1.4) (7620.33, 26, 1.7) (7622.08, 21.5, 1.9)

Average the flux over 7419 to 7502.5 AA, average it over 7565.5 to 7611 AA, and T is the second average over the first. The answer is 1.0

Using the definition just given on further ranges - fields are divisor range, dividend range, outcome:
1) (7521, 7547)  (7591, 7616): 0.97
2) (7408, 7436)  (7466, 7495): 1.08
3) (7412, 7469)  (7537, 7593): 1.05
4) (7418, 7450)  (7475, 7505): 1.04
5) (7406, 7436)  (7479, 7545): 1.07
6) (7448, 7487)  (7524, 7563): 1.02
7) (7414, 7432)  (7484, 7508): 1.09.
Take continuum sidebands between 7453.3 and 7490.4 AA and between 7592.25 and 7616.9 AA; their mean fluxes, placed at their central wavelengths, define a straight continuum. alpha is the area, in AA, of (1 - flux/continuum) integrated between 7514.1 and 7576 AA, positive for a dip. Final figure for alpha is -1.79 AA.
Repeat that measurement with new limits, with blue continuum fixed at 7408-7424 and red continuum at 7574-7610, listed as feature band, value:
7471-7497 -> -1.1 AA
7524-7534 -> -0.4 AA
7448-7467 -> -1.0 AA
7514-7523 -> -0.1 AA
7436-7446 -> -0.6 AA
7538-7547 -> -0.4 AA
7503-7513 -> -0.2 AA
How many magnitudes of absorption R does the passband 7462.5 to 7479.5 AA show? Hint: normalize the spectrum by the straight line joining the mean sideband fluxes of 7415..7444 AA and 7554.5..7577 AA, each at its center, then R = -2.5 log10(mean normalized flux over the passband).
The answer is -0.04 mag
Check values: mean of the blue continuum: 24.1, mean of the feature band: 25.7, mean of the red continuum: 26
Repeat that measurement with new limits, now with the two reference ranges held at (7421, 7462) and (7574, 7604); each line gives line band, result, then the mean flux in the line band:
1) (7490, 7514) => -0.015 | 25.6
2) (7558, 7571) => -0.012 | 25.9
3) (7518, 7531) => -0.019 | 25.8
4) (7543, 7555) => -0.028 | 26.2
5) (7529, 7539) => -0.029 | 26.1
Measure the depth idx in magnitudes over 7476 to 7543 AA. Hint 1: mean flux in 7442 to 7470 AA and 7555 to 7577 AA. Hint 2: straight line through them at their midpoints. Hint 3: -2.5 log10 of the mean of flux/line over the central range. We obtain 0.01 mag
